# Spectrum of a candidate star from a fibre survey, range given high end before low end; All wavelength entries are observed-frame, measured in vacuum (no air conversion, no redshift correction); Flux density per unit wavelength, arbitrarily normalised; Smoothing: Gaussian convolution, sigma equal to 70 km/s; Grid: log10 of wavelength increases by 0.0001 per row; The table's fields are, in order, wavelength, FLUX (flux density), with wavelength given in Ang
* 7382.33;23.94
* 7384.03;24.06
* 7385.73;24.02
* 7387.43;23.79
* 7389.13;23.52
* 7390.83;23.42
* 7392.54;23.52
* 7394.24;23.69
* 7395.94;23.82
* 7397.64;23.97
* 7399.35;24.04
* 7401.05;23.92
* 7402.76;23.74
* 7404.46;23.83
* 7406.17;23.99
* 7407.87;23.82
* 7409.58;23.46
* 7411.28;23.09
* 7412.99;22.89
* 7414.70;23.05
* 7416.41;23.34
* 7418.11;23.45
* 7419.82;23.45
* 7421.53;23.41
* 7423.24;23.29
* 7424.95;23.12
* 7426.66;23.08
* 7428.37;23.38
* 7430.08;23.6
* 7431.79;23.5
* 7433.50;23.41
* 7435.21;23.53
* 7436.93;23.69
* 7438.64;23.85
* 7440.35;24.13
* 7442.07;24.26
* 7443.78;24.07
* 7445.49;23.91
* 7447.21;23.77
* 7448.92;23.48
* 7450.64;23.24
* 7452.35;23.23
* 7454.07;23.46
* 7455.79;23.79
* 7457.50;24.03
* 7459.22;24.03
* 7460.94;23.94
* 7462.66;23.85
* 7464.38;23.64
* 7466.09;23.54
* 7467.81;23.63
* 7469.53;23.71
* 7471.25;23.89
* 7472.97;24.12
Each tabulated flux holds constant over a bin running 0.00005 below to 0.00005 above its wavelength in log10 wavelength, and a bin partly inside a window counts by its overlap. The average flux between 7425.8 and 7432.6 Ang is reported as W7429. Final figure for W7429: 23.4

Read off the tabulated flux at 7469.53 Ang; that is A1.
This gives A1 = 23.71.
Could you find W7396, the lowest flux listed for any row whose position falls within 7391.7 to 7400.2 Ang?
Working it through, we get 23.52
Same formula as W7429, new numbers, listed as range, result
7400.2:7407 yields 23.9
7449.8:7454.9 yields 23.3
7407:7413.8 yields 23.3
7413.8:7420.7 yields 23.3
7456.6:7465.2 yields 23.9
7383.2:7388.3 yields 24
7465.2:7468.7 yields 23.6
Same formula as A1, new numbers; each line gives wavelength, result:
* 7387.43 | 23.79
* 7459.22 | 24.03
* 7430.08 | 23.6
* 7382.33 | 23.94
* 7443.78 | 24.07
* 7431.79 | 23.5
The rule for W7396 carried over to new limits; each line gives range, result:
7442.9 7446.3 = 23.91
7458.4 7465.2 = 23.64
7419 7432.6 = 23.08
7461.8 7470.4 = 23.54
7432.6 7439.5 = 23.41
